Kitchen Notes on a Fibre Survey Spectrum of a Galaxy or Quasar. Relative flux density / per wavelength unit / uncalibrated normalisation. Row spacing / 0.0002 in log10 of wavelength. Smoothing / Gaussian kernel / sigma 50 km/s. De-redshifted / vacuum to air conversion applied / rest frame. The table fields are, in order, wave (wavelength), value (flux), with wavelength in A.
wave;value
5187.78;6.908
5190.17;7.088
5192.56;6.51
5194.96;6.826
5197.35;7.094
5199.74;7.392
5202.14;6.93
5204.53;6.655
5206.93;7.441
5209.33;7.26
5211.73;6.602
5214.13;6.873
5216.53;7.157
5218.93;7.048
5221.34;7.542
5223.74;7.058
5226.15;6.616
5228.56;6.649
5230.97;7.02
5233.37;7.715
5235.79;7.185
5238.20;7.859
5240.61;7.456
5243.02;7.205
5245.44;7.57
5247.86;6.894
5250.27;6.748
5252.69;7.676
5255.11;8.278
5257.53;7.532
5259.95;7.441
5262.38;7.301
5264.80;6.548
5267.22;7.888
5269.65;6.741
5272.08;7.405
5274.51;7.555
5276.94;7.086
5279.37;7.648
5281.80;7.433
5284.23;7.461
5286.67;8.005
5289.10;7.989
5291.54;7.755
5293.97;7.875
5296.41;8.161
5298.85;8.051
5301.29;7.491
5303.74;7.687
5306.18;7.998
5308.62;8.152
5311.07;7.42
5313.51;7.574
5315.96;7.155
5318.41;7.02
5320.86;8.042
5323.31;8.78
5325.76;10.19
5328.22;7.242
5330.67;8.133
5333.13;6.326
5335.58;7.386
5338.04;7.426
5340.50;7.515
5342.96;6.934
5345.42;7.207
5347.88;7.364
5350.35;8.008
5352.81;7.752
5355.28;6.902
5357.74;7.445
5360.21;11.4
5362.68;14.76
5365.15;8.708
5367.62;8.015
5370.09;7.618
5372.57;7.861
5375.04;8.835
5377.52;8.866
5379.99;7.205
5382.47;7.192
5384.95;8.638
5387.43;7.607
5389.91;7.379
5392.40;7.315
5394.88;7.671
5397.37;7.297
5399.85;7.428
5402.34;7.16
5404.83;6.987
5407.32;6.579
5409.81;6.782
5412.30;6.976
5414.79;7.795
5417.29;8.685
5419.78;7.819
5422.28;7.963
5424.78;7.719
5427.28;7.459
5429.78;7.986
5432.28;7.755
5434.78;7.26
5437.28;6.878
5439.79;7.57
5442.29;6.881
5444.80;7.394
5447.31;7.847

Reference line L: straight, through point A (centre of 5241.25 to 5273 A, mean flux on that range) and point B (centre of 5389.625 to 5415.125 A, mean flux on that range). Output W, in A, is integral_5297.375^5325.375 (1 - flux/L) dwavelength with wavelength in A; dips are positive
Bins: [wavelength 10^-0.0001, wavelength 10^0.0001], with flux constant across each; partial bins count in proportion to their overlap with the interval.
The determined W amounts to -2.2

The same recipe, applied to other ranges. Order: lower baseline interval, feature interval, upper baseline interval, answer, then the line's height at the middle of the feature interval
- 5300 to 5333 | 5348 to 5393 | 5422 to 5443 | -4.18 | 7.69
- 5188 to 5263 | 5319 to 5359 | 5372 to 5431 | -1.01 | 7.47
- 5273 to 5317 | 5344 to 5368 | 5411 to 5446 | -3.54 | 7.64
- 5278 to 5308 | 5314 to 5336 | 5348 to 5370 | 1.43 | 8.36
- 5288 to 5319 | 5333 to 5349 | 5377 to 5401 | 0.96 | 7.68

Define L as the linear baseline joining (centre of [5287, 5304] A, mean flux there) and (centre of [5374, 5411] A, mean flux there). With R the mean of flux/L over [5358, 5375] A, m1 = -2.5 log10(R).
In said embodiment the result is -0.243 mag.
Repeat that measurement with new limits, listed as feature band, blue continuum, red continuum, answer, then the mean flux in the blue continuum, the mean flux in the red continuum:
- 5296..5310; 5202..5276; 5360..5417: -0.05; 7.23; 8.04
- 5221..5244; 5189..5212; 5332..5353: -0.02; 6.99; 7.31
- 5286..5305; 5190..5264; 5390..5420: -0.09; 7.18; 7.36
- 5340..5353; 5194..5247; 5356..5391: 0.13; 7.14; 8.66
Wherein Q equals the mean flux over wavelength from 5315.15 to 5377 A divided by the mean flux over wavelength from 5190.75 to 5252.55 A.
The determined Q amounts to 1.15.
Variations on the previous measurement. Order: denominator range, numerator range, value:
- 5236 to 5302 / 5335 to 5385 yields 1.10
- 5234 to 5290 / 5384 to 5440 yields 1.01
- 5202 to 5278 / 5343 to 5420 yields 1.10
